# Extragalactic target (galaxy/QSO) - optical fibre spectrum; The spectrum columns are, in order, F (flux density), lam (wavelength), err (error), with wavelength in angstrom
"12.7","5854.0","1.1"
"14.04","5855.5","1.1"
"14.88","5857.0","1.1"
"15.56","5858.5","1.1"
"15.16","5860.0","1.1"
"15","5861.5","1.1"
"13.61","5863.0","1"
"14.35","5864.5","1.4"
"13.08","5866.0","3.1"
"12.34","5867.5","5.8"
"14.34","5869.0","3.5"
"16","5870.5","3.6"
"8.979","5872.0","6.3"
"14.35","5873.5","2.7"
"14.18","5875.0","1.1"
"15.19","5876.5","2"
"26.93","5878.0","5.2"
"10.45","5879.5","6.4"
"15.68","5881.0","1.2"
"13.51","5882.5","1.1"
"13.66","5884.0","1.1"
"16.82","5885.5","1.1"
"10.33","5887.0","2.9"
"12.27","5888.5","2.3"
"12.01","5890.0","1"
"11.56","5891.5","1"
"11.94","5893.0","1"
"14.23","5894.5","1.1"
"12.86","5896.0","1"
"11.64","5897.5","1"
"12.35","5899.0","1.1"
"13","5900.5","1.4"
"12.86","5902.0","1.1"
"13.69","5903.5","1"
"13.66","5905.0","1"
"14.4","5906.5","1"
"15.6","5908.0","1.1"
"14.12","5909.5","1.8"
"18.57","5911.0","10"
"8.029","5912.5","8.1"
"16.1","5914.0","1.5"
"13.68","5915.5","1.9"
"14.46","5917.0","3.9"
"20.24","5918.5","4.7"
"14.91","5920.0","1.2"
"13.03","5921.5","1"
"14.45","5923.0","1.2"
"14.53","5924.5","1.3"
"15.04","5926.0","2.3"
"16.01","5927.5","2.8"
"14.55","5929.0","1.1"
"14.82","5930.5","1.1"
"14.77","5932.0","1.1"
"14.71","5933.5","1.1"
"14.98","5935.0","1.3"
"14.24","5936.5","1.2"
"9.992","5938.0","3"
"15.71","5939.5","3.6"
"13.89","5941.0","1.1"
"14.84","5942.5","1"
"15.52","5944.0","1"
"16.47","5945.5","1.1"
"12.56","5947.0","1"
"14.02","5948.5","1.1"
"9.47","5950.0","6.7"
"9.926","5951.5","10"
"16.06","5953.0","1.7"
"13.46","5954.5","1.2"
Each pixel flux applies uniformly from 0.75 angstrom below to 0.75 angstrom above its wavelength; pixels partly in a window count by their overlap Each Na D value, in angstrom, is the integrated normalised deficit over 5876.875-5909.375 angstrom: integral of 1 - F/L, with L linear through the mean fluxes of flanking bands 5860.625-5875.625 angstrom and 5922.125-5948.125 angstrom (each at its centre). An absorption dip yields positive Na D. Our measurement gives 0.3 angstrom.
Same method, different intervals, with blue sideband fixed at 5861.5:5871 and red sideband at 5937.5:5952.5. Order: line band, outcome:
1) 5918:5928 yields -1.3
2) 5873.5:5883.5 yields -1.4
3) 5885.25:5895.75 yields 0.9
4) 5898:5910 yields 0.0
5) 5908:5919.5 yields -1.2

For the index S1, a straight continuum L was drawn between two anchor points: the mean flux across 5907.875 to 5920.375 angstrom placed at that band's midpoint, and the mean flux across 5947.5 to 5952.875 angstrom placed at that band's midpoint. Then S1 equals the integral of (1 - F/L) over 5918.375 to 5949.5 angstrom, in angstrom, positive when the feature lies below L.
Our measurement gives -3.2 angstrom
